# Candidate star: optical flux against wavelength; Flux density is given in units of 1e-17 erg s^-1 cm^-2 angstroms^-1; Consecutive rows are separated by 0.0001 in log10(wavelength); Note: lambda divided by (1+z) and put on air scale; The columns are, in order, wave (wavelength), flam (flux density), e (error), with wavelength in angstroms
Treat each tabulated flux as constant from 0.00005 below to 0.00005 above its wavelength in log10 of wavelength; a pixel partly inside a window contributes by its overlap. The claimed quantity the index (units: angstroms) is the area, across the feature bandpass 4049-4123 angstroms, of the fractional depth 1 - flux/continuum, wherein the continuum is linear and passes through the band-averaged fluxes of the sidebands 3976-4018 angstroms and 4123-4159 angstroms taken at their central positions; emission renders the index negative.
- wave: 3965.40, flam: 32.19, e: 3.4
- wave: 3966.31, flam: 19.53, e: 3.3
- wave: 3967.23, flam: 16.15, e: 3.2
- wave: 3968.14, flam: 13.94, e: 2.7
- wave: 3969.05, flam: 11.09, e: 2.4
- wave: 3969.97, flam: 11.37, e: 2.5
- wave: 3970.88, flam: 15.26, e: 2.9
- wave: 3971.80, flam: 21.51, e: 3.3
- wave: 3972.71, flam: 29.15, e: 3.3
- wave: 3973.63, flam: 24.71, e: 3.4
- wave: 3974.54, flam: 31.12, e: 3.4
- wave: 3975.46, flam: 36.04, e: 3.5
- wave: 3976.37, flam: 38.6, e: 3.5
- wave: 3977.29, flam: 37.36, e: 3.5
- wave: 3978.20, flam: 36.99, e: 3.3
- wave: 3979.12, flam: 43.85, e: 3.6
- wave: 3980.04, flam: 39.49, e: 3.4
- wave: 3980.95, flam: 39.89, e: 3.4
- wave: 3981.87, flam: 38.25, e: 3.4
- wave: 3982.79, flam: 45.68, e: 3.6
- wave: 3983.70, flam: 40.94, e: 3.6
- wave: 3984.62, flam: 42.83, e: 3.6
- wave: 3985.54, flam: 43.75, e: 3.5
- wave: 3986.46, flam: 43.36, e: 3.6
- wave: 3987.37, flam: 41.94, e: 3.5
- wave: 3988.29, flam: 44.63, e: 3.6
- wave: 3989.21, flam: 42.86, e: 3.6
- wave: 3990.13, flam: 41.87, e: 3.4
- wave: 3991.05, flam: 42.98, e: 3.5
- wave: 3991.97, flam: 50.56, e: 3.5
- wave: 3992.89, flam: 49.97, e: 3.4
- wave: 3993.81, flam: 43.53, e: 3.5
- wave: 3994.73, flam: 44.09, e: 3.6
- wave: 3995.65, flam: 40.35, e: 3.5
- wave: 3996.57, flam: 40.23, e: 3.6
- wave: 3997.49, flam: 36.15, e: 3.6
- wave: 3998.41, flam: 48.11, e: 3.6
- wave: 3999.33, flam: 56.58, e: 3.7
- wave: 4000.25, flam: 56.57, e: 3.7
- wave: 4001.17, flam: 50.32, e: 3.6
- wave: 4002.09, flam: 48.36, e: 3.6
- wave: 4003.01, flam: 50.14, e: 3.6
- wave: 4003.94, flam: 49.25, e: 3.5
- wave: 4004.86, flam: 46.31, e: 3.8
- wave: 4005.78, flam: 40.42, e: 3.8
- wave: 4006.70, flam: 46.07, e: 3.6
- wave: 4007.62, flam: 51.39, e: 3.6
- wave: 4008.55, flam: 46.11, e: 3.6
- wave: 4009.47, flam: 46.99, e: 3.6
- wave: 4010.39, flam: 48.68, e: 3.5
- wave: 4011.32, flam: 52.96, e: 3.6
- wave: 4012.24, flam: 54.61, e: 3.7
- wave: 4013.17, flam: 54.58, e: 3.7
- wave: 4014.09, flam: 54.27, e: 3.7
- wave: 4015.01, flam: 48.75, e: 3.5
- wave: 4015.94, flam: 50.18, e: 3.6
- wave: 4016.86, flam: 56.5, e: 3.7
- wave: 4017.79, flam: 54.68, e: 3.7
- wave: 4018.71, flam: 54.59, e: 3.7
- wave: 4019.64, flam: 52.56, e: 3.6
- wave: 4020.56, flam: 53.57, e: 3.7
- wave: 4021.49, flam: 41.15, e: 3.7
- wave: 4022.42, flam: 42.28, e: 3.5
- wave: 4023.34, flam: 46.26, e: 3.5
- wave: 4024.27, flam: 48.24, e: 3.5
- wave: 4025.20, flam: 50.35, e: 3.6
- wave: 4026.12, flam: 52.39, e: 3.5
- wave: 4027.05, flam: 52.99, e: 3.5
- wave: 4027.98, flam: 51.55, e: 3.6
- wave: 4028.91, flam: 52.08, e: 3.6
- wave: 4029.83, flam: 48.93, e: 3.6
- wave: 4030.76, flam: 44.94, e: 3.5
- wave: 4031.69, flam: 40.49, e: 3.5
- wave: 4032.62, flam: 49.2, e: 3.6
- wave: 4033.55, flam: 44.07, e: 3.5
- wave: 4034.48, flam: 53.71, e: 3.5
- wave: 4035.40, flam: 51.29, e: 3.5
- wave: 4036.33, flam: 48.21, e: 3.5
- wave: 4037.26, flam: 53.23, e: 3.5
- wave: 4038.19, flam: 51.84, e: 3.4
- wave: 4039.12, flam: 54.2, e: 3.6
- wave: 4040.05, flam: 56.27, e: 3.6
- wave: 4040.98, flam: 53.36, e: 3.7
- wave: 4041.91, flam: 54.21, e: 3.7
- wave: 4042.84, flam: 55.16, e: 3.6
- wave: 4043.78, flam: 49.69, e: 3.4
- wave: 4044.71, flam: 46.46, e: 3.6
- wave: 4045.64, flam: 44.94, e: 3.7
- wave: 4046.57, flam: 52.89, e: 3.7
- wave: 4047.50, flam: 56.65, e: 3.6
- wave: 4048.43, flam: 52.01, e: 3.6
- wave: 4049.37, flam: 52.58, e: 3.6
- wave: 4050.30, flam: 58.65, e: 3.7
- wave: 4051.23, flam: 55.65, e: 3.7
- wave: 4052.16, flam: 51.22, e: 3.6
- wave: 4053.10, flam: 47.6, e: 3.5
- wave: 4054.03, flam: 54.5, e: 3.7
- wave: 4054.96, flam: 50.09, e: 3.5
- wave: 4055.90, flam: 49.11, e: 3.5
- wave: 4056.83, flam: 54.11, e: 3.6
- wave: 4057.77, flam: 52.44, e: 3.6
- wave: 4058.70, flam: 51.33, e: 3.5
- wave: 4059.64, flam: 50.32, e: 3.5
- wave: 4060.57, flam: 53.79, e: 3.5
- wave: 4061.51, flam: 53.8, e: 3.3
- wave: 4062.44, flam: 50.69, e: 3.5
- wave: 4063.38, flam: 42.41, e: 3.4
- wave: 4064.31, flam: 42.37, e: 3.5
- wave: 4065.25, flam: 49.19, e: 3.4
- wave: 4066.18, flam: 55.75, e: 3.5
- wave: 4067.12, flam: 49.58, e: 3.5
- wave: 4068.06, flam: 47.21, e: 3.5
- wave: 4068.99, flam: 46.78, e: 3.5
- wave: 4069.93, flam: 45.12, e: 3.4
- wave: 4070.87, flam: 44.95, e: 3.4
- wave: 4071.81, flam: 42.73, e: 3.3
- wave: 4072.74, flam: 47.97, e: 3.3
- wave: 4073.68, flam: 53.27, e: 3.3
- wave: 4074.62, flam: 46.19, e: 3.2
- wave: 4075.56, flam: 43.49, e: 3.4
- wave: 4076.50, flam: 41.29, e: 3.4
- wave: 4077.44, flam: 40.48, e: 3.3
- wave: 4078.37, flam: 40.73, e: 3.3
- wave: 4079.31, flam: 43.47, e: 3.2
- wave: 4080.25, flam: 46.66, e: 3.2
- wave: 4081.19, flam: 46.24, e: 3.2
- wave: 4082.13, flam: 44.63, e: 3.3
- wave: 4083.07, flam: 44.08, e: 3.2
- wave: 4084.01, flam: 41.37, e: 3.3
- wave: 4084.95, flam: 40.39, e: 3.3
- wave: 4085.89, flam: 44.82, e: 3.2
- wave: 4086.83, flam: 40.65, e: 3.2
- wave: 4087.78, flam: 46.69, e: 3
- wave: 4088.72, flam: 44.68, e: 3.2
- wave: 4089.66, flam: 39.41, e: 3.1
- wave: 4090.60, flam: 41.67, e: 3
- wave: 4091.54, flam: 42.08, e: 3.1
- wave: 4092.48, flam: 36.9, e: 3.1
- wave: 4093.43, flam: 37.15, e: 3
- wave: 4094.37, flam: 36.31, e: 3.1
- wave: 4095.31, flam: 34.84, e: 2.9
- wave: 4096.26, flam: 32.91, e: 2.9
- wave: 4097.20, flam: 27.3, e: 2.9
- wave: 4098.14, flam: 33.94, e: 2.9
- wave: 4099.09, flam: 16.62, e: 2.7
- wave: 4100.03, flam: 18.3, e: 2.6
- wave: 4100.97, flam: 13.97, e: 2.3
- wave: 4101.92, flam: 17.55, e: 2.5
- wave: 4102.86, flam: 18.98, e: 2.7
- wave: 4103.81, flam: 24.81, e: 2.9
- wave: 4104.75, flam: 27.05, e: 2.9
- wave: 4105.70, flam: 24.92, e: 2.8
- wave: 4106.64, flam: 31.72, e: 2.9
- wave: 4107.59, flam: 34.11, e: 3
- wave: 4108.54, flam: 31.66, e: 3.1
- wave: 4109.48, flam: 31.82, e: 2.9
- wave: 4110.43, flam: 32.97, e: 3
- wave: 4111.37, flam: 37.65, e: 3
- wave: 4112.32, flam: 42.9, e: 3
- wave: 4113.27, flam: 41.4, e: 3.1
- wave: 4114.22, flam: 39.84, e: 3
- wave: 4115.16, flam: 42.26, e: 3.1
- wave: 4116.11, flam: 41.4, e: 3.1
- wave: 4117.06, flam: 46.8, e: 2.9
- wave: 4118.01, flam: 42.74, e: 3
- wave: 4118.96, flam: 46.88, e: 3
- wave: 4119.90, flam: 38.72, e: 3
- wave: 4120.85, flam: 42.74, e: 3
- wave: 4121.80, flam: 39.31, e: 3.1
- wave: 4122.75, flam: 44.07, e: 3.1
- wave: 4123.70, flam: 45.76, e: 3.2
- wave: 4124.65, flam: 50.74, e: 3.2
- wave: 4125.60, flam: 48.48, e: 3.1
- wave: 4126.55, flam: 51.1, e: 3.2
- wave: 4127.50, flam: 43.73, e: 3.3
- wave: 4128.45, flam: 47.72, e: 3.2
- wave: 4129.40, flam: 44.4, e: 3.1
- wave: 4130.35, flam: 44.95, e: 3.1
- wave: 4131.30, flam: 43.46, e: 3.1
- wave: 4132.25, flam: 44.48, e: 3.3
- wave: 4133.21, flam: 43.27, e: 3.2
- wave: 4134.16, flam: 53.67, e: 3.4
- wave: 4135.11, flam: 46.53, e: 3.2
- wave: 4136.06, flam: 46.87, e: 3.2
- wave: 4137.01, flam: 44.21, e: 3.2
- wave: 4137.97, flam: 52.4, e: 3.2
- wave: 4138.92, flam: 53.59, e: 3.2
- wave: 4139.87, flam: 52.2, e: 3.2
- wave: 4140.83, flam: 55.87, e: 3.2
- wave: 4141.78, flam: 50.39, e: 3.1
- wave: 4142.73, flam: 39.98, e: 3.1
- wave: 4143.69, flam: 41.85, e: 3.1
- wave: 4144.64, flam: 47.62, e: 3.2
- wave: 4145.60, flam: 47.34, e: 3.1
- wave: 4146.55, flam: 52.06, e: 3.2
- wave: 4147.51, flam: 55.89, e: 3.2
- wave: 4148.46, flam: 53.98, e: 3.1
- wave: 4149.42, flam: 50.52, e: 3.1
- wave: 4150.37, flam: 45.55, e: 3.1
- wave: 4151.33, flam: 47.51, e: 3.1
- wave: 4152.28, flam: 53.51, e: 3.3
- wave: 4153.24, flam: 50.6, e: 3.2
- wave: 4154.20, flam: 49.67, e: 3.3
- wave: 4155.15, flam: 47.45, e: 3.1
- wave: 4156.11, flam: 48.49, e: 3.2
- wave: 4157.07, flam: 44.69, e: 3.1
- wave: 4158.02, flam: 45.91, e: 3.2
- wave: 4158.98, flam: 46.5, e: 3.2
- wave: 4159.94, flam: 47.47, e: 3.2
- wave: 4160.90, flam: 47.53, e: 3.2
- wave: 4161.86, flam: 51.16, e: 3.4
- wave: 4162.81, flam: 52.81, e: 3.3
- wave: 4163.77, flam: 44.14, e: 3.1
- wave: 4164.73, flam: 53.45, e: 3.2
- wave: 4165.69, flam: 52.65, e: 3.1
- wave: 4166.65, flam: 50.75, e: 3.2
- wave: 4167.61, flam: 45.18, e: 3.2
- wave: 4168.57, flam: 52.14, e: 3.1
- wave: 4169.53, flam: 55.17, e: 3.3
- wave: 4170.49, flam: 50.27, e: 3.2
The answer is 9.17 angstroms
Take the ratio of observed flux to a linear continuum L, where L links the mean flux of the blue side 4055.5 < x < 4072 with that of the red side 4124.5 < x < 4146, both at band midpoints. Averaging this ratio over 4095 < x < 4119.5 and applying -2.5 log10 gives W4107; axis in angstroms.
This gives 0.44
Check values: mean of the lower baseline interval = 49.1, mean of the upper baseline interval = 47.5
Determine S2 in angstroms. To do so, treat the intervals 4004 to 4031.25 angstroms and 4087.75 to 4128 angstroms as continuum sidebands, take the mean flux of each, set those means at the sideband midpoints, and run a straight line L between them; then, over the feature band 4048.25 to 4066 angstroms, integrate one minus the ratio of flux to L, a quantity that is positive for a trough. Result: -3.0 angstroms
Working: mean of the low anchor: 49.8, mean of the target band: 51.2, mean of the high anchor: 36.3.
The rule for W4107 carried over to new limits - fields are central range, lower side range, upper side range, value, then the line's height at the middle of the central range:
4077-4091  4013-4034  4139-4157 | 0.15 mag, 49.6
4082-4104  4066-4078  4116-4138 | 0.32 mag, 46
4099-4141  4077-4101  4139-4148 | 0.13 mag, 44.5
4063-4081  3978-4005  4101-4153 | -0.05 mag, 43.6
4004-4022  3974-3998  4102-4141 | -0.21 mag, 41.4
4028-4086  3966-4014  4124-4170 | -0.12 mag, 43.9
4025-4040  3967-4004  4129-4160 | -0.21 mag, 41.4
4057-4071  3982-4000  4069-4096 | -0.15 mag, 43.1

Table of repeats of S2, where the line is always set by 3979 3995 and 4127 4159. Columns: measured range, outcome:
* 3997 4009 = -1.2 angstroms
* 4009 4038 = -3.7 angstroms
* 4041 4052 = -1.8 angstroms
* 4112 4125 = 1.2 angstroms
